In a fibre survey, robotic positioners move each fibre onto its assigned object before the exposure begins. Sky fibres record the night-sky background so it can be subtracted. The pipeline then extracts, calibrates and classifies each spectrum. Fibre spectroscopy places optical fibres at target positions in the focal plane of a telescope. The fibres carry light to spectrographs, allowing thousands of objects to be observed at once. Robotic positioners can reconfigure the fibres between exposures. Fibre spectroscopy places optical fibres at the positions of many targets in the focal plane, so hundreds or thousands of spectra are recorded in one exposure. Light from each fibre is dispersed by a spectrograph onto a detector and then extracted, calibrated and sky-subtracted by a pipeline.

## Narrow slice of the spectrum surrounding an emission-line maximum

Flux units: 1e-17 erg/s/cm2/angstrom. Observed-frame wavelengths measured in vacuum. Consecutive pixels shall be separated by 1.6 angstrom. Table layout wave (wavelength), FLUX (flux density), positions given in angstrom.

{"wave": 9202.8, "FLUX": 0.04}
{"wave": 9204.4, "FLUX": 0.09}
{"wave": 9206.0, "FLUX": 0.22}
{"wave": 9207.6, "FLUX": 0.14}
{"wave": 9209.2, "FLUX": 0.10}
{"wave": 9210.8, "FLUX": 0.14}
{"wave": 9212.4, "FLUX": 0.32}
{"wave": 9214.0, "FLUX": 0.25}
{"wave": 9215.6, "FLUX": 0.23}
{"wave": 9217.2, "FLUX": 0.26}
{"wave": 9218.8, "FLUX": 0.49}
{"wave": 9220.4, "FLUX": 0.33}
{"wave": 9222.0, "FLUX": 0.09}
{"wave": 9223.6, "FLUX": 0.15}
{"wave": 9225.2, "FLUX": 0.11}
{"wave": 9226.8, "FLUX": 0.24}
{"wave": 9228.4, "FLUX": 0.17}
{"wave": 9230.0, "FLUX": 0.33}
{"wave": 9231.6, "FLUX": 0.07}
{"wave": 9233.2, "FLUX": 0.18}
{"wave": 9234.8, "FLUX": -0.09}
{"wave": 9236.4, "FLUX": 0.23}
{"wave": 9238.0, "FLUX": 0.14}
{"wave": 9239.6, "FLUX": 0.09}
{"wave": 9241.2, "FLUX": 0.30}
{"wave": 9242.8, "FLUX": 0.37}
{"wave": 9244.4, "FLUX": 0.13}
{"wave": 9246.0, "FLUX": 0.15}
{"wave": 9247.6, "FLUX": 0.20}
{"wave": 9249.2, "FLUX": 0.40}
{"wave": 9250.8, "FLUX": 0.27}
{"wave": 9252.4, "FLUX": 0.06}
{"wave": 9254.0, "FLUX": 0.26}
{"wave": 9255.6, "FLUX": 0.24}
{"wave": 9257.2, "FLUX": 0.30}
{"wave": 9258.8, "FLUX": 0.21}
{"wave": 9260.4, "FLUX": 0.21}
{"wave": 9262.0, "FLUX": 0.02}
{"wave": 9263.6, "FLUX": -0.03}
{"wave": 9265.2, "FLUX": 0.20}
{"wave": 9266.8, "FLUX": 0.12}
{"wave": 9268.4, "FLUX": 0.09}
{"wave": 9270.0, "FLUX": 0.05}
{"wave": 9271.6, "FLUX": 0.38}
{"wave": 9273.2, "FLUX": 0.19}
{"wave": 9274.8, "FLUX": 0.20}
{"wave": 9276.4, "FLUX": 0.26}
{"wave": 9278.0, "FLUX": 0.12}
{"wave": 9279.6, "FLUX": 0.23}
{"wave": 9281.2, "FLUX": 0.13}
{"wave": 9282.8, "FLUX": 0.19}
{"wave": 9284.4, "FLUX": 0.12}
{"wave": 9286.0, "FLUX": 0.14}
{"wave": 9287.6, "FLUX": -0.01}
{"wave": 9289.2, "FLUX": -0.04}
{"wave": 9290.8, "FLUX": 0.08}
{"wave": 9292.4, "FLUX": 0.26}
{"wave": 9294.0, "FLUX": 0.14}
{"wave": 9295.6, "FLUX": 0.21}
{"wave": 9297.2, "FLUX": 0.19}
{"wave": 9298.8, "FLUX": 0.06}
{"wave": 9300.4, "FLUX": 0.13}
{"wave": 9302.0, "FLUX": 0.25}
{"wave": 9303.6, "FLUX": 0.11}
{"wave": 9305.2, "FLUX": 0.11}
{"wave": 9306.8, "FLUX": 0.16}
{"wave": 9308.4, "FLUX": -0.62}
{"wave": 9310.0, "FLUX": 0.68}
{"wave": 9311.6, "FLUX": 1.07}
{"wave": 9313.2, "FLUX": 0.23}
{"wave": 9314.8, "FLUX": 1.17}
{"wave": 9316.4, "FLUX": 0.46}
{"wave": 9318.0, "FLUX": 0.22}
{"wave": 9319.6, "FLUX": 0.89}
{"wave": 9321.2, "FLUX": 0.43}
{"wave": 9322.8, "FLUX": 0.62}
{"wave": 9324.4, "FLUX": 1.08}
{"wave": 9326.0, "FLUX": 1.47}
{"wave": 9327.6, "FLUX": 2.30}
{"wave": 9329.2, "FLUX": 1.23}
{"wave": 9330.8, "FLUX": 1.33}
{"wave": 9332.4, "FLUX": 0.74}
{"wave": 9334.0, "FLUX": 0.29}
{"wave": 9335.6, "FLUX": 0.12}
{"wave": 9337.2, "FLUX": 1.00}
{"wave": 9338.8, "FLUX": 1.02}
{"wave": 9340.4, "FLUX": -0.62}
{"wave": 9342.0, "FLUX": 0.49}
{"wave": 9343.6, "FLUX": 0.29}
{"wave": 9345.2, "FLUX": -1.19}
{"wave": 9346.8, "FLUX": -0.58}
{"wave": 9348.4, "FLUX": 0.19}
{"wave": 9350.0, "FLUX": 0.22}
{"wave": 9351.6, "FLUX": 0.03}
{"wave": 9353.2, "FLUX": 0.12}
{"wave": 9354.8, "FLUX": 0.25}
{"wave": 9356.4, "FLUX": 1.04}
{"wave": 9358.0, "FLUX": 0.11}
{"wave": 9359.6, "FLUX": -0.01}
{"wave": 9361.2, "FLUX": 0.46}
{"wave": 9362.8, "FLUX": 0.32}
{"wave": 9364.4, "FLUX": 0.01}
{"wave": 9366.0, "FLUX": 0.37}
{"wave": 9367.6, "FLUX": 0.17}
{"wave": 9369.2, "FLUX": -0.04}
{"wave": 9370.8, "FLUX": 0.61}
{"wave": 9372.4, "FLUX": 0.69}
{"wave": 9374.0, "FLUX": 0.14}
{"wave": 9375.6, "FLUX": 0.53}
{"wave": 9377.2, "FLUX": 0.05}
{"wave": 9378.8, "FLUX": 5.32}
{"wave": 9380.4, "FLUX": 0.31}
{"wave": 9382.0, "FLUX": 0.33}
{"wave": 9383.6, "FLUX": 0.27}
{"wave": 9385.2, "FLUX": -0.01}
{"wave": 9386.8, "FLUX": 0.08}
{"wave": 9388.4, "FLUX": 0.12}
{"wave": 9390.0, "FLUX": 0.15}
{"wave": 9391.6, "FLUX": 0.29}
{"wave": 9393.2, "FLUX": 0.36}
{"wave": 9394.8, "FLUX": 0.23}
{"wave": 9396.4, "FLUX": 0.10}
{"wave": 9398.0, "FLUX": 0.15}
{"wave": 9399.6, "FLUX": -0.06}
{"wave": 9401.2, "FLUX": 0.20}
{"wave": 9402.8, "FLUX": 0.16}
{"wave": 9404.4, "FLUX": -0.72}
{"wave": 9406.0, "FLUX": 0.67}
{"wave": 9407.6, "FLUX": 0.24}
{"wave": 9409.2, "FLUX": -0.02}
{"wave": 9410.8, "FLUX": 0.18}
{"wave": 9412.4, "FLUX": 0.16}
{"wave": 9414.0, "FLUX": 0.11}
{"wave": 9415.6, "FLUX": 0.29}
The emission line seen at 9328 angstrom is [O II] 3727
